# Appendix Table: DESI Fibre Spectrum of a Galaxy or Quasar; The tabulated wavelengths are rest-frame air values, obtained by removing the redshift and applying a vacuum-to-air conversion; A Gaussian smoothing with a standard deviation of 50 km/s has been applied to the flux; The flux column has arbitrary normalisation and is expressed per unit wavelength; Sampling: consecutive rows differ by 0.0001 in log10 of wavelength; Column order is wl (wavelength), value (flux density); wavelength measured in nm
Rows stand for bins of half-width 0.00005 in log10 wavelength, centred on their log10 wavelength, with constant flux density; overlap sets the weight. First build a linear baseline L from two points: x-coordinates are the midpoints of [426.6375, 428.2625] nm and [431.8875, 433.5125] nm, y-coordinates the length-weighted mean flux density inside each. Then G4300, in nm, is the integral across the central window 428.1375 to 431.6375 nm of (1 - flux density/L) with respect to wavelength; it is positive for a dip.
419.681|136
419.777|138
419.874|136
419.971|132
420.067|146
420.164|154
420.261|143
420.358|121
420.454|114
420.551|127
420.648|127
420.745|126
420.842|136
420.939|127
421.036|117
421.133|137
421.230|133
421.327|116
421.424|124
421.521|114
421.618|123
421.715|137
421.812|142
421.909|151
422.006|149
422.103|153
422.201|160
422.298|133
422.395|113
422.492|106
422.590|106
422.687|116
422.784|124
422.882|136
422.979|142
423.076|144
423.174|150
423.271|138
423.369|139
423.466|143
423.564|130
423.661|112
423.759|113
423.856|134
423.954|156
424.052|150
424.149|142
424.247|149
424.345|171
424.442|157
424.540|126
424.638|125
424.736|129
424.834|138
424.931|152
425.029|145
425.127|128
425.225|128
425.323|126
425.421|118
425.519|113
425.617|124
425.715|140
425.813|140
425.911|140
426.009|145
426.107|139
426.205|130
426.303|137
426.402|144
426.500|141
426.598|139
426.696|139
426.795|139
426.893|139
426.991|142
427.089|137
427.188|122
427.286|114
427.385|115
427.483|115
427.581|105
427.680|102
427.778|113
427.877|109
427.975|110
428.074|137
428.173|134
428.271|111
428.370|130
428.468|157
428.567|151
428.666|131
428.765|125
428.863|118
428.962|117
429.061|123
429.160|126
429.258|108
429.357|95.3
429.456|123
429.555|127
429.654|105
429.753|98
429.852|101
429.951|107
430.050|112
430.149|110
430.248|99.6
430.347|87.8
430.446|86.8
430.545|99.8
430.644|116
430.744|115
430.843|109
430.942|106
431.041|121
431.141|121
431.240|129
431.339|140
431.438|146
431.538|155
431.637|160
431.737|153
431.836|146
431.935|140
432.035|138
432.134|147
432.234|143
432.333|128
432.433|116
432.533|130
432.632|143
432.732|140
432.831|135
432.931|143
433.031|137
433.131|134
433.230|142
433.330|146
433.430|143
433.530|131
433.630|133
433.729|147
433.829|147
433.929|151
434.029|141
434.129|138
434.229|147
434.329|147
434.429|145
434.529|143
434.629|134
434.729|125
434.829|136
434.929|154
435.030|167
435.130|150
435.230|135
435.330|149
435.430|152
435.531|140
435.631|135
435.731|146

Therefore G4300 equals 0.29 nm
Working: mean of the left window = 123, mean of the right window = 138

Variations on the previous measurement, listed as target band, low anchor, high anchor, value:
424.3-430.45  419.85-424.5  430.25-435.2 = 0.42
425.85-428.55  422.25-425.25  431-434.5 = 0.15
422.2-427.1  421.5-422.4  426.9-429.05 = -0.11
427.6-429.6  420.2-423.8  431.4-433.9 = 0.22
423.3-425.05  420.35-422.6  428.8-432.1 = -0.18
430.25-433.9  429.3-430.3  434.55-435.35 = -0.24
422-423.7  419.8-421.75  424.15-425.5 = 0.01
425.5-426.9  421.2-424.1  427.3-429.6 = -0.13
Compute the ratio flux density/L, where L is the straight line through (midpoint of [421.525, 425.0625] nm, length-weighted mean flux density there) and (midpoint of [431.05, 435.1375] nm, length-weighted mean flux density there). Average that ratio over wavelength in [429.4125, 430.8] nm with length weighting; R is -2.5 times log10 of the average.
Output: 0.297 mag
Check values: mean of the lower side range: 137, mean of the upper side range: 141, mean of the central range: 106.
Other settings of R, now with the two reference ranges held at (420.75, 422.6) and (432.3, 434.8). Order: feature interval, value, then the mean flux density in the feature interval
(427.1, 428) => 0.193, 113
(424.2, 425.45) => -0.042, 138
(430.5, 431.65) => 0.096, 126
